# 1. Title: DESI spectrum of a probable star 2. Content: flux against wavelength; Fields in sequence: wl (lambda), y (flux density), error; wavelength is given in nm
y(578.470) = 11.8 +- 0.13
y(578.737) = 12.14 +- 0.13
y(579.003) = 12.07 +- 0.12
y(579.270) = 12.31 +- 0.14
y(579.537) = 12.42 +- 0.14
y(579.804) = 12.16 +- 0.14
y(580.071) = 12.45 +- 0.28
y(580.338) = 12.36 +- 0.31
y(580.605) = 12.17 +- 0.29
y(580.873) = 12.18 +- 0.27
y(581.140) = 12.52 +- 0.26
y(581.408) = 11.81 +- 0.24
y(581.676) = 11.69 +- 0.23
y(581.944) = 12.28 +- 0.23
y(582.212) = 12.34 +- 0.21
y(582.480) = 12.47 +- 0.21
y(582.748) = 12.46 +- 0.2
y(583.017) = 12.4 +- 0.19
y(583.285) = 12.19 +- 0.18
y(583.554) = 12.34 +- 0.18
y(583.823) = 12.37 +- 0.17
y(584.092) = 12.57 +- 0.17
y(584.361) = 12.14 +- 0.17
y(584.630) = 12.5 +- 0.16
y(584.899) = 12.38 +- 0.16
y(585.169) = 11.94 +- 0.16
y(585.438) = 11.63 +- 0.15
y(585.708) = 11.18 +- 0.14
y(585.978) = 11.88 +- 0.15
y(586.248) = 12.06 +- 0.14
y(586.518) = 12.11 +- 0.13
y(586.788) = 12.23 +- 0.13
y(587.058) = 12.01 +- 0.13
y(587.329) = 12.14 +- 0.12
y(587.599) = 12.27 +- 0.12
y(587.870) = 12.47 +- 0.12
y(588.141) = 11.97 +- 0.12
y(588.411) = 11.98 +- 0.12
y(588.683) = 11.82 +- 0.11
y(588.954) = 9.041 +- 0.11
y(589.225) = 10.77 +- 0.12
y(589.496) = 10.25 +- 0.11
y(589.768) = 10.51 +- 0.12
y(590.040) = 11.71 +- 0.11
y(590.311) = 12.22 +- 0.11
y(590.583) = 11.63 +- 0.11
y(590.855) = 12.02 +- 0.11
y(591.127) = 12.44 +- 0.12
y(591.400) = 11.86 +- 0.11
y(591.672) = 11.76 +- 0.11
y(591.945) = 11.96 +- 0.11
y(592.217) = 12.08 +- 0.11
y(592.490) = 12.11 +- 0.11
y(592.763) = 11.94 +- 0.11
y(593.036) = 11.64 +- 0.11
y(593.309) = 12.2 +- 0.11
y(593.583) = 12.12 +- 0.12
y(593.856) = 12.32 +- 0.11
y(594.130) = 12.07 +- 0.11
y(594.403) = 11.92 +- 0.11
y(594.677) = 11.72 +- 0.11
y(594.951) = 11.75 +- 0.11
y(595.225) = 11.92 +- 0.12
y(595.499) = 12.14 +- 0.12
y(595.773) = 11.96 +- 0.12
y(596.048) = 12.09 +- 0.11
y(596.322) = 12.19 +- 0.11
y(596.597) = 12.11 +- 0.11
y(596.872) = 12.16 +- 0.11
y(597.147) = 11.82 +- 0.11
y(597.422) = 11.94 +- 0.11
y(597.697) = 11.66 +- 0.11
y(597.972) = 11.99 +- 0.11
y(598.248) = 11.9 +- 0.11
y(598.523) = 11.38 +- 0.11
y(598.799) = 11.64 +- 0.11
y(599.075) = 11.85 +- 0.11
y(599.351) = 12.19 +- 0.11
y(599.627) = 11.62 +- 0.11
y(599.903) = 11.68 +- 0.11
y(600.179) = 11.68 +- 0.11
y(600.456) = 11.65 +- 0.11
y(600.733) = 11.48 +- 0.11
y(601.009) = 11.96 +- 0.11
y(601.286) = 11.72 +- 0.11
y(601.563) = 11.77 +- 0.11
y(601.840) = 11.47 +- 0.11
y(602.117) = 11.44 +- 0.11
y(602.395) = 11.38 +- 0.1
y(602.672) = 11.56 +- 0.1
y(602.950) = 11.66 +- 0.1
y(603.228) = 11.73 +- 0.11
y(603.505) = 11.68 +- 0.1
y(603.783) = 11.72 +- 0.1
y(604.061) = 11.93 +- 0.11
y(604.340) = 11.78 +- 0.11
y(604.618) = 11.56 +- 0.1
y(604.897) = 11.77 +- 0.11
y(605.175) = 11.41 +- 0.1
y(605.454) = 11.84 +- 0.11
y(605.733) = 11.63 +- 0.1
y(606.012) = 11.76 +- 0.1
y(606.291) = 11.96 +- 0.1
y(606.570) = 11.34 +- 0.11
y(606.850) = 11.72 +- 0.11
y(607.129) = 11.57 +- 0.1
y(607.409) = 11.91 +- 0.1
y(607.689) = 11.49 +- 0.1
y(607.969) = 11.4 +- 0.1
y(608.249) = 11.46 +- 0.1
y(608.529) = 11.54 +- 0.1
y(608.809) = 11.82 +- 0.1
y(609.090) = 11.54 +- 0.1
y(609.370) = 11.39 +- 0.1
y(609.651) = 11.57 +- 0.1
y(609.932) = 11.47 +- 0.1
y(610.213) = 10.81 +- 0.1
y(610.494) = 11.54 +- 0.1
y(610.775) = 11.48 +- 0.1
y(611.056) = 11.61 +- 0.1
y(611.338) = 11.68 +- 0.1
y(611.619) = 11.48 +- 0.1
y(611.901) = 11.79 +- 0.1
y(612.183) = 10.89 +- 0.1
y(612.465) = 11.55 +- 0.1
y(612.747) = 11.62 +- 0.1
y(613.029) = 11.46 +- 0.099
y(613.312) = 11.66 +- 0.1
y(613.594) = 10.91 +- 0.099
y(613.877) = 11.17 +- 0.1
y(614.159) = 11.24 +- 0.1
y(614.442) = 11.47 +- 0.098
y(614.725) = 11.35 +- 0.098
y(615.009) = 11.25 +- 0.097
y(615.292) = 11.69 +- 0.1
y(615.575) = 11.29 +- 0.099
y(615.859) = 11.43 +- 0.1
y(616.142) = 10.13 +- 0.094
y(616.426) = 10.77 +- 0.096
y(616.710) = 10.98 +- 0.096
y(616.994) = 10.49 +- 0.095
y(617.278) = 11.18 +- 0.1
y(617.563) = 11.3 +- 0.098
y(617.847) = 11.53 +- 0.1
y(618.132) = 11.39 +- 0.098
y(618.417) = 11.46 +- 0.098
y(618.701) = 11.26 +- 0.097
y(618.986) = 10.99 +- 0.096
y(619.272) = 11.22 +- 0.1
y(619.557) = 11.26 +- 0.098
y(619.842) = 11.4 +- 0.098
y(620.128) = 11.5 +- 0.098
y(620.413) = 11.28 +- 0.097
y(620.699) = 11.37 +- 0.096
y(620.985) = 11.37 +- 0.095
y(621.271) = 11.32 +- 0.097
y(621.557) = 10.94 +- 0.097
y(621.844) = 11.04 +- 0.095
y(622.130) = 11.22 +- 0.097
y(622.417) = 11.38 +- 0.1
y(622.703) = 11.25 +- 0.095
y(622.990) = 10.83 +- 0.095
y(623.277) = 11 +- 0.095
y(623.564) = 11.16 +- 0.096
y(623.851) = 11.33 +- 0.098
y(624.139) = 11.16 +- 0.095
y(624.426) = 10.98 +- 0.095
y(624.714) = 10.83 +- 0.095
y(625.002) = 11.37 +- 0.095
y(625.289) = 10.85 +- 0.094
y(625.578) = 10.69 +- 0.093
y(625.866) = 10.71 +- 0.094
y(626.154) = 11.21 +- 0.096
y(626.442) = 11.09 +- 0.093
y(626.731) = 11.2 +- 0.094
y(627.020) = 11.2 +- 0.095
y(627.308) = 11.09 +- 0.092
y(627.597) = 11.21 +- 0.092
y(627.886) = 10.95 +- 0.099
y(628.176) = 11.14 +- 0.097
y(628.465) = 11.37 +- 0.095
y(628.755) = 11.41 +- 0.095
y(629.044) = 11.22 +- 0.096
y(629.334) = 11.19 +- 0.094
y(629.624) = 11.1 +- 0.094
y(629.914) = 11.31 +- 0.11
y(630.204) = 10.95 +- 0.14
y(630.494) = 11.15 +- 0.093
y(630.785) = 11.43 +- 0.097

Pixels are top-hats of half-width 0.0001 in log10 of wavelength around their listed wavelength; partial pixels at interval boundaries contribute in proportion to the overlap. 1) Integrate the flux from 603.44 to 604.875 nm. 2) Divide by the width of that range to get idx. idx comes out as 11.7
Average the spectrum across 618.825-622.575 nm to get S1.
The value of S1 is 11.3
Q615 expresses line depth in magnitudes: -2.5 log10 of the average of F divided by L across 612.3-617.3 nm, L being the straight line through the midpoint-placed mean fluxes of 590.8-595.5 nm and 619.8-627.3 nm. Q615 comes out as 0.02 mag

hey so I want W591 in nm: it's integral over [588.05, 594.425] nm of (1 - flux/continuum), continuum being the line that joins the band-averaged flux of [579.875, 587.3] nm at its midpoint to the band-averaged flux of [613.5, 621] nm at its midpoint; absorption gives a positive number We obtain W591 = 0.147 nm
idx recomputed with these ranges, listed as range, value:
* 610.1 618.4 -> 11.3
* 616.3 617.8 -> 11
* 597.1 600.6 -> 11.8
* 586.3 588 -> 12.2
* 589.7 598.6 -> 11.9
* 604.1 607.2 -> 11.7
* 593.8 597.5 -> 12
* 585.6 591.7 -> 11.7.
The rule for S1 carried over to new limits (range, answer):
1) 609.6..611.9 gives 11.5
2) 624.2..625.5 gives 11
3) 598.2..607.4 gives 11.7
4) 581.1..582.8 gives 12.2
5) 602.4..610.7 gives 11.6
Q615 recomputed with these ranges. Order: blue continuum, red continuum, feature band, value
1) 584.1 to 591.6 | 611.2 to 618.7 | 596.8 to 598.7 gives -0.02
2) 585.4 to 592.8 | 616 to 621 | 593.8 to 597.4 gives -0.04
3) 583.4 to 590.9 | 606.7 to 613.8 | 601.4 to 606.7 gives -0.01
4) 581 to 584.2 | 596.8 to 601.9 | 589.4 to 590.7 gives 0.07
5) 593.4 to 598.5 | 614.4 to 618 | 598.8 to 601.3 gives 0.00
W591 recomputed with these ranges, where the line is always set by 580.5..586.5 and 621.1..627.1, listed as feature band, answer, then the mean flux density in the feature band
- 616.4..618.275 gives 0.02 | 11.1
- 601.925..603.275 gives 0.01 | 11.5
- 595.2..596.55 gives -0.03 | 12.1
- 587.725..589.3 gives 0.09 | 11.4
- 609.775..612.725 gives 0.00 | 11.4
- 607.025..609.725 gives -0.02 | 11.6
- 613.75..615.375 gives 0.00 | 11.4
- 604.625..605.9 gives -0.01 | 11.7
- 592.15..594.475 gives -0.03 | 12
